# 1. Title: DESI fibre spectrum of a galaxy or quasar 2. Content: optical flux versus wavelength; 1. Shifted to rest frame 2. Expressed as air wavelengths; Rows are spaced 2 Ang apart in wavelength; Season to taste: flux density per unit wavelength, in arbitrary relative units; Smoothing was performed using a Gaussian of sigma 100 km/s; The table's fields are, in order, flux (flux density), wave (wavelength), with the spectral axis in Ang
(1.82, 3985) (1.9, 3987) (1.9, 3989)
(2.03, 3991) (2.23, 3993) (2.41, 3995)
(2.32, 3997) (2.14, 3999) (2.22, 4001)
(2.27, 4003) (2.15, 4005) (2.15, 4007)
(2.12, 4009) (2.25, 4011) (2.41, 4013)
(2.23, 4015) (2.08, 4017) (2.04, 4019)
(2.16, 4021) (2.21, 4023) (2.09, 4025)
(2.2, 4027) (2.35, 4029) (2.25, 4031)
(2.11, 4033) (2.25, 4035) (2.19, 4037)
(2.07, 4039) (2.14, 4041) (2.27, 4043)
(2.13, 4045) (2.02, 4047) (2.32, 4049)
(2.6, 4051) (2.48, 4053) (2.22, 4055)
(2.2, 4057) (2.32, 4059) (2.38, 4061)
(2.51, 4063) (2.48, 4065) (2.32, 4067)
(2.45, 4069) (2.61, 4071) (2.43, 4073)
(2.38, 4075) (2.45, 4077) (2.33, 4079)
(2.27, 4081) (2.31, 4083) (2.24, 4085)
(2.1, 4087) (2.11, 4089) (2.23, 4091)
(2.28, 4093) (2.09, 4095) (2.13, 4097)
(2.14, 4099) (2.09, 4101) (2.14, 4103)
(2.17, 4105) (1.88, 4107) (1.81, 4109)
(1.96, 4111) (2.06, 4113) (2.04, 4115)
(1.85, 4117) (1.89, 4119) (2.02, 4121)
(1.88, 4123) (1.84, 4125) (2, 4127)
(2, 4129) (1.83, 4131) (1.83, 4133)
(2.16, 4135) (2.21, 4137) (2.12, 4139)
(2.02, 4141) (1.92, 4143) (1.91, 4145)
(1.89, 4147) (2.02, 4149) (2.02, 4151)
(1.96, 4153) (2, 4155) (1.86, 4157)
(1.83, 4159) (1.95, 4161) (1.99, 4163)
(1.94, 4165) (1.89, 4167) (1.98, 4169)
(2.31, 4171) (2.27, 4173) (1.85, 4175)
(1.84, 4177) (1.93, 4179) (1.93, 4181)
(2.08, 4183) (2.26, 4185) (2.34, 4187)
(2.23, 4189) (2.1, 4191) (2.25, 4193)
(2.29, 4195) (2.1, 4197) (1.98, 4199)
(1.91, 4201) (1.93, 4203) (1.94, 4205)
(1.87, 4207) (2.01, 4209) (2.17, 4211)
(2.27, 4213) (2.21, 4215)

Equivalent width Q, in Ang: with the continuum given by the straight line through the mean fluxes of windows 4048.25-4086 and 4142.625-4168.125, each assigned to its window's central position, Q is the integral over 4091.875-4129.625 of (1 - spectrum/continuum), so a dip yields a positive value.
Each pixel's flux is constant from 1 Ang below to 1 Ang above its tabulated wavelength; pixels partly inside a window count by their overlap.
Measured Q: 2.6 Ang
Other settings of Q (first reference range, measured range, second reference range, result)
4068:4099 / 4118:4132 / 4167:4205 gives 1.8 Ang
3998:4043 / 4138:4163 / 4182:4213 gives 1.9 Ang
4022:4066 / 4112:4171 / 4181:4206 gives 5.3 Ang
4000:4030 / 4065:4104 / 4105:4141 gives -4.2 Ang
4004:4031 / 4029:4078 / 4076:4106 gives -2.7 Ang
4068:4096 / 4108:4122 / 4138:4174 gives 1.4 Ang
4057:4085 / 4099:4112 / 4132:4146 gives 1.1 Ang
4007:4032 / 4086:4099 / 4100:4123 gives -0.8 Ang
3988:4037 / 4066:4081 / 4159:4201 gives -1.9 Ang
